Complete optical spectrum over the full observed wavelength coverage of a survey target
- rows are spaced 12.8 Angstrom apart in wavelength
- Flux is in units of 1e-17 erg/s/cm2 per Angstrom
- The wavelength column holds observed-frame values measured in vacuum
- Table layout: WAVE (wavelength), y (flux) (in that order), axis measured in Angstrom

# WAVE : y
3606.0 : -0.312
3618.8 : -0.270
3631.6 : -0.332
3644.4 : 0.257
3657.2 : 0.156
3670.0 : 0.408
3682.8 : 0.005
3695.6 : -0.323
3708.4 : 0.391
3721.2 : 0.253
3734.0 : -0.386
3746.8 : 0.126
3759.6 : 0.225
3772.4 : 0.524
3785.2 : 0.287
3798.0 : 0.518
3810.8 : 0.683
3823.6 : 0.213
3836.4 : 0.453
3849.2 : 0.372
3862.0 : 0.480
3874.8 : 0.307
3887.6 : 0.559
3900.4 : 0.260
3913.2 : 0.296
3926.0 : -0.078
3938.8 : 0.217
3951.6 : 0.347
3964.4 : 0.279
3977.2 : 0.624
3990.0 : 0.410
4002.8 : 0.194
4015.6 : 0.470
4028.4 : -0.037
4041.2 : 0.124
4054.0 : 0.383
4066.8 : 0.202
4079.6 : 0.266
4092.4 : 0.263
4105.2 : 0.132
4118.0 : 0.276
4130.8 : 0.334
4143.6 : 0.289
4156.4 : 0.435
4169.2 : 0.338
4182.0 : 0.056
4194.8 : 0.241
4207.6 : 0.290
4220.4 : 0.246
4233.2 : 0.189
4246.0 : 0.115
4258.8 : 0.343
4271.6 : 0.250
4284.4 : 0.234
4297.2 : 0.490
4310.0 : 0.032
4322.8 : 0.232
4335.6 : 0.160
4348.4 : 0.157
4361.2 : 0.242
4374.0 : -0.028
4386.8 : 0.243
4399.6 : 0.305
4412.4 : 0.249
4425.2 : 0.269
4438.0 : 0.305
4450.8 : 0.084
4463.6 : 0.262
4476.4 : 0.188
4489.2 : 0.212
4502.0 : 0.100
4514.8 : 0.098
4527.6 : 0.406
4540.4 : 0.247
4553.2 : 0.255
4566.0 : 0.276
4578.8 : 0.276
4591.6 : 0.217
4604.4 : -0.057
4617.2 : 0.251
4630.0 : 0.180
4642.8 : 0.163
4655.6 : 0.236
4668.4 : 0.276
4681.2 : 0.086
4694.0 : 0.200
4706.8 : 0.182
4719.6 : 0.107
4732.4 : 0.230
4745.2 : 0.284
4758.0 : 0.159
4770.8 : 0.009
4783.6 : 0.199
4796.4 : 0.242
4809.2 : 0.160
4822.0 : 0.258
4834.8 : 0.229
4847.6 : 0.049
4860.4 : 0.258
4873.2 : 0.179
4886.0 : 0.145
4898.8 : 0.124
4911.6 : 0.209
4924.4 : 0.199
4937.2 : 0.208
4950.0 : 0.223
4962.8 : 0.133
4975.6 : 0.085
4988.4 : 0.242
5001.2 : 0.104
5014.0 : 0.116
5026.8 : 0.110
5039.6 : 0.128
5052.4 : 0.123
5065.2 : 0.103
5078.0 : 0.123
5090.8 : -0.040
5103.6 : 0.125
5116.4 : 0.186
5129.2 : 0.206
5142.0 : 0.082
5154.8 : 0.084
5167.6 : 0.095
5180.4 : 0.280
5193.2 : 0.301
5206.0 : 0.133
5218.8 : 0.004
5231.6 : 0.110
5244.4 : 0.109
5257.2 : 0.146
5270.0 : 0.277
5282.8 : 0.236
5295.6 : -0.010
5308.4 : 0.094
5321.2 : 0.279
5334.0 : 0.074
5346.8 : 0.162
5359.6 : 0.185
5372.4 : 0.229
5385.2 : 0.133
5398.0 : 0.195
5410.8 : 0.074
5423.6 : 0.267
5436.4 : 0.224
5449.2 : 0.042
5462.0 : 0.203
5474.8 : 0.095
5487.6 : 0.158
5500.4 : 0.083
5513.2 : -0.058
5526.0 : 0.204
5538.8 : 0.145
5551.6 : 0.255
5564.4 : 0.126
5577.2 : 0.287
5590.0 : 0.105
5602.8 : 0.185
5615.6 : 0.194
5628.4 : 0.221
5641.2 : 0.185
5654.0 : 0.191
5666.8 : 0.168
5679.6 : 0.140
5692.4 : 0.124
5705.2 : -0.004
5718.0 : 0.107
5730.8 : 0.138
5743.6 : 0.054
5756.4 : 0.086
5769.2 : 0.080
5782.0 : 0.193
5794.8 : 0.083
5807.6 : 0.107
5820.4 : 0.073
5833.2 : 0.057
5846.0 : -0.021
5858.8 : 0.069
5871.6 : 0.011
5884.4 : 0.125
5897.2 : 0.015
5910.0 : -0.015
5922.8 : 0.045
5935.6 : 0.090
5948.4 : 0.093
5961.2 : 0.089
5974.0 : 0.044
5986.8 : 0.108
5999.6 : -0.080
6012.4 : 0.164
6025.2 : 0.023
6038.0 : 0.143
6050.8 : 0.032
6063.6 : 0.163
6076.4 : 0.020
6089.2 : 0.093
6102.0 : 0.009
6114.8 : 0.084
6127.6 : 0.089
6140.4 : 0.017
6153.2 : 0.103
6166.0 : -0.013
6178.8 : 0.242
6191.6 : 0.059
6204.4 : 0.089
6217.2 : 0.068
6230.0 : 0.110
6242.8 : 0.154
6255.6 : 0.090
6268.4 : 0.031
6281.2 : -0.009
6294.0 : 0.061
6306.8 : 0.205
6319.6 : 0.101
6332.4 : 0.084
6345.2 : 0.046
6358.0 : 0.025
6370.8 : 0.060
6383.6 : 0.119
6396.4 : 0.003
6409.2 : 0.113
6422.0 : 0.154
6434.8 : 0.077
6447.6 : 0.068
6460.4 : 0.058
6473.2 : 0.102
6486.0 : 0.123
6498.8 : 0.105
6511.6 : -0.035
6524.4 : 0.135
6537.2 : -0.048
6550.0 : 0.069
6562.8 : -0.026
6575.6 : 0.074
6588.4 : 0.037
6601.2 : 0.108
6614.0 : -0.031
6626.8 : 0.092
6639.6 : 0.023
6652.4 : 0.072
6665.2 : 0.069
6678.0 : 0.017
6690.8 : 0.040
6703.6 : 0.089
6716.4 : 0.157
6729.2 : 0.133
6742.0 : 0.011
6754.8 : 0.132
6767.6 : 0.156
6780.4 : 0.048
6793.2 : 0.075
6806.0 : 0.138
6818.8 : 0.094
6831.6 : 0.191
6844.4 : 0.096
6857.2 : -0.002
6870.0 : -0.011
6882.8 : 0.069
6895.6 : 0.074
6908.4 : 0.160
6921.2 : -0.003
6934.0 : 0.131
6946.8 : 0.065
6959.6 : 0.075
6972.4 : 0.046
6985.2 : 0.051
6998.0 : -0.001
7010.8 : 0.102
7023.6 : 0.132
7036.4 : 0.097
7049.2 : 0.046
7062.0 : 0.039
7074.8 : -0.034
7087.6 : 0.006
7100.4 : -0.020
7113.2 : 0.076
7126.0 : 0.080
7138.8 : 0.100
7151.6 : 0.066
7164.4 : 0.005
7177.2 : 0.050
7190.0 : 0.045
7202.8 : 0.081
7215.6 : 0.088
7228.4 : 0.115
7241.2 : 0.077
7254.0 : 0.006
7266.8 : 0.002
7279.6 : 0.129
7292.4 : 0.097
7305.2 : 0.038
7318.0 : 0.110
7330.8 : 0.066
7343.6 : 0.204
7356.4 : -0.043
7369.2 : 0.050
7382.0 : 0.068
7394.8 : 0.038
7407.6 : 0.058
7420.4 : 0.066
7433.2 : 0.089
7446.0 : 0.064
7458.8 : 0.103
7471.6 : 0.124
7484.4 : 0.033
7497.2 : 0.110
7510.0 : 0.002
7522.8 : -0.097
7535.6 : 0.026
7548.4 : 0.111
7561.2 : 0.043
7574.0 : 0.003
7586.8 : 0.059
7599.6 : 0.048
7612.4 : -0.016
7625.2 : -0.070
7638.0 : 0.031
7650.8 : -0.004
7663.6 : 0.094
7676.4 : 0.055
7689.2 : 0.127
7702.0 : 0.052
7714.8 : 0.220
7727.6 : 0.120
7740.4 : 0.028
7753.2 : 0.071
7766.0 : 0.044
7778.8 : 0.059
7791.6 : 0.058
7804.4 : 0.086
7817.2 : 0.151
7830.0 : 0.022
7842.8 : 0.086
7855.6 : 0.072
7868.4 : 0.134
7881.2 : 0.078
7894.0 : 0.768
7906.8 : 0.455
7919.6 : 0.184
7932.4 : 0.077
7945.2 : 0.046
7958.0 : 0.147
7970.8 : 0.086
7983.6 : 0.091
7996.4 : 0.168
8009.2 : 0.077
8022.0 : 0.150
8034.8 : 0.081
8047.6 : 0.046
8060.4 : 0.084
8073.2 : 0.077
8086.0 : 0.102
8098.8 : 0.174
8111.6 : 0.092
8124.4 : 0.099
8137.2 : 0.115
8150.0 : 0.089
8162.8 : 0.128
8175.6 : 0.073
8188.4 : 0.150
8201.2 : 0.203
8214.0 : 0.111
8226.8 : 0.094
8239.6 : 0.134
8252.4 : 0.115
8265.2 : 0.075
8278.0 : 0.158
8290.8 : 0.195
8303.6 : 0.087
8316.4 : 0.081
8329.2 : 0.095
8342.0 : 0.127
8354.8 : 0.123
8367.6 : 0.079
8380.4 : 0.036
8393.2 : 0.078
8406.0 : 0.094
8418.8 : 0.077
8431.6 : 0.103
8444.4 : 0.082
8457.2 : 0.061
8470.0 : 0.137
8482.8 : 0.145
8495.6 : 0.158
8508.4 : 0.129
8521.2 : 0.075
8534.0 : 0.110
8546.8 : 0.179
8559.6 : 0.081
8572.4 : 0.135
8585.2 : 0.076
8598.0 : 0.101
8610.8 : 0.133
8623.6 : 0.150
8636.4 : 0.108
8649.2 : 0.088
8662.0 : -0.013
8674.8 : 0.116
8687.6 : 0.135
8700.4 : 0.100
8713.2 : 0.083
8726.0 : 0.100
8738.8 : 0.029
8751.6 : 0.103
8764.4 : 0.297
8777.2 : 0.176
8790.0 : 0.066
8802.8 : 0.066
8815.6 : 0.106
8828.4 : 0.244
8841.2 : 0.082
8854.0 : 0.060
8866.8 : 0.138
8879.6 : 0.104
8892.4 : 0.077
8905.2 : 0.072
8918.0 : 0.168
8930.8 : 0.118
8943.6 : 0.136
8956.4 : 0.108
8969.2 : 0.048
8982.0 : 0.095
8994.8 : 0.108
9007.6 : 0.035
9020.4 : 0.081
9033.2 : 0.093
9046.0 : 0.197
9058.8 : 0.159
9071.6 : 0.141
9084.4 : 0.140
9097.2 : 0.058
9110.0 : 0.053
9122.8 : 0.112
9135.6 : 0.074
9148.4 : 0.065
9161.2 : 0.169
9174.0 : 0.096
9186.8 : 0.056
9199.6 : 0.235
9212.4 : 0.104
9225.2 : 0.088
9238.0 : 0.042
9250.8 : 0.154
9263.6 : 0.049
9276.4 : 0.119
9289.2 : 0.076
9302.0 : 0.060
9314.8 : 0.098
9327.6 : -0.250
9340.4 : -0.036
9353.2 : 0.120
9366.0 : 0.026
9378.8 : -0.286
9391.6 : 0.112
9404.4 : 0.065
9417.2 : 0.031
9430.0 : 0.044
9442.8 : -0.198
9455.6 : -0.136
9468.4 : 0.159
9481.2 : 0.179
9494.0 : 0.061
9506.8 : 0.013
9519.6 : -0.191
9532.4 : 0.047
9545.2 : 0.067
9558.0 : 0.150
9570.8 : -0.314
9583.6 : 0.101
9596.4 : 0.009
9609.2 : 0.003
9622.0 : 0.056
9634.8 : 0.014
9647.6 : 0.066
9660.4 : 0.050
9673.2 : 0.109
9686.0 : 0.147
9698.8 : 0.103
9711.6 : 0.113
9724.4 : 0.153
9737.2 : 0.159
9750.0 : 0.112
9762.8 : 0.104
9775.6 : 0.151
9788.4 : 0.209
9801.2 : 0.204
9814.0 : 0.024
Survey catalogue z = 1.118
